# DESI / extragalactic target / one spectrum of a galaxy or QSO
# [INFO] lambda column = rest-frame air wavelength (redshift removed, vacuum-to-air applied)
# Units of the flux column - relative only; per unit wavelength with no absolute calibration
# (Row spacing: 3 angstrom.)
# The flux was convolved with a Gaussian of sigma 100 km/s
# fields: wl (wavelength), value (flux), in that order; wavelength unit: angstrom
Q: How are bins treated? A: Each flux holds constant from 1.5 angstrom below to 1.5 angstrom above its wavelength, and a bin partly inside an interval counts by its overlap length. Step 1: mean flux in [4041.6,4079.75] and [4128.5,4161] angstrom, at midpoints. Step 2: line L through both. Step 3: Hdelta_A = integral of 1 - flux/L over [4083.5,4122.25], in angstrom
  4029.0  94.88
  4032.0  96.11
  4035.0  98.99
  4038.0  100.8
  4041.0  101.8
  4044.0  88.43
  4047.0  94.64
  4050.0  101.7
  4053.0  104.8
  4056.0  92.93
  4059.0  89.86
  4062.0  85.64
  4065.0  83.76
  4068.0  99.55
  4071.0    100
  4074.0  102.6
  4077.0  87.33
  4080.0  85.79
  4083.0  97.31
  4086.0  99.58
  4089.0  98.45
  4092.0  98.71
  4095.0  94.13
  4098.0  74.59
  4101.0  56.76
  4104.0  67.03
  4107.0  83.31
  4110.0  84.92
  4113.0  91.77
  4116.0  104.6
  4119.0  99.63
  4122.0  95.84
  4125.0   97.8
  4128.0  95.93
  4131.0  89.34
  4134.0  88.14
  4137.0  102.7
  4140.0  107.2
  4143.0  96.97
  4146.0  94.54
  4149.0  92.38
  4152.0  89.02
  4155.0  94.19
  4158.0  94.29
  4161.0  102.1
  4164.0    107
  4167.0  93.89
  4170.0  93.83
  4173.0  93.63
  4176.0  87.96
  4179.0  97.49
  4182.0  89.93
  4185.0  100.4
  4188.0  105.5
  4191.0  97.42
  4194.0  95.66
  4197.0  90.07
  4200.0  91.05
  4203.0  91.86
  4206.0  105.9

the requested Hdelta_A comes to 2.6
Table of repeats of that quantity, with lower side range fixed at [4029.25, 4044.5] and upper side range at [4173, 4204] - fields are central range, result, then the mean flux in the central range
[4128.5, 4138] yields 0.3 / 93.2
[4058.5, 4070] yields 0.8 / 90.1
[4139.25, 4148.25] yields -0.3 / 98.3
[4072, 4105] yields 3.0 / 88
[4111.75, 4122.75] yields -0.2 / 98.2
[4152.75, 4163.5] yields -0.2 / 97.3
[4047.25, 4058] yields -0.2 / 98.7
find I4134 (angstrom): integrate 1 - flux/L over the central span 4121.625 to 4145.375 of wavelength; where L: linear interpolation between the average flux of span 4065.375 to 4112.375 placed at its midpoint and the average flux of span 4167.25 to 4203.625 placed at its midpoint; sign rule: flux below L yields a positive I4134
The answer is -1.4 angstrom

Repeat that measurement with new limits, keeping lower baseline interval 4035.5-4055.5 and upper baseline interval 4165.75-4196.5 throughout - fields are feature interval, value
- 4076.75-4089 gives 0.5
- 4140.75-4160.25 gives 0.3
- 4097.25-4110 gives 3.3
